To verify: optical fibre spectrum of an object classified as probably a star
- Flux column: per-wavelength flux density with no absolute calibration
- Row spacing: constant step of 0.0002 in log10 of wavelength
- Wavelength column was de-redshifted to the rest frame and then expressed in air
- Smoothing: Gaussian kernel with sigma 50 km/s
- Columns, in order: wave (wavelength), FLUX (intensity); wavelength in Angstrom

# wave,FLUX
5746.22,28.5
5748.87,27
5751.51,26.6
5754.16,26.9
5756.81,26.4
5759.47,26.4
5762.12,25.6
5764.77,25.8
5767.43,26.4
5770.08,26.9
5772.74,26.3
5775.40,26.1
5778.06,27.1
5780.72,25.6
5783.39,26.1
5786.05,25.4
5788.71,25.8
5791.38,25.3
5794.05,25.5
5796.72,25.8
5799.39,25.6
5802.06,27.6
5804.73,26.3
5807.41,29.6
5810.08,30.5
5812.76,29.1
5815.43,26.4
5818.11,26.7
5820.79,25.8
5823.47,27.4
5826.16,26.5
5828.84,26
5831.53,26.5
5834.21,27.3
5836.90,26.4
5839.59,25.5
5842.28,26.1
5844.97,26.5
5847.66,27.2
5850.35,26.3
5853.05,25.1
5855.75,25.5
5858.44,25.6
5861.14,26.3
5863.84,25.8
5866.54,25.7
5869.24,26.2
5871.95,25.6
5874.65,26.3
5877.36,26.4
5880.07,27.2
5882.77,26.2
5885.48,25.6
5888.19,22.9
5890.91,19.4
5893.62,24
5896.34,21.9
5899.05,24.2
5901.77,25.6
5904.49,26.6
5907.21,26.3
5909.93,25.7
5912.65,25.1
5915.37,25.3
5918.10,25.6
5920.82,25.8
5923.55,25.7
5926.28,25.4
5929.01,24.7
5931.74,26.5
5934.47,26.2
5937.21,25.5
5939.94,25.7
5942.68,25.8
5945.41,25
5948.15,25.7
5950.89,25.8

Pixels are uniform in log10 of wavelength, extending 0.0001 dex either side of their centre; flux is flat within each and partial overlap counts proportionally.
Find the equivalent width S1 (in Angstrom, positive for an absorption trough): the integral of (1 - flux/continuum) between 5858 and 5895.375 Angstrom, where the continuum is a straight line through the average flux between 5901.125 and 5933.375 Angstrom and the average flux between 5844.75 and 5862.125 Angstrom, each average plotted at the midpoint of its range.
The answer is 1.1 Angstrom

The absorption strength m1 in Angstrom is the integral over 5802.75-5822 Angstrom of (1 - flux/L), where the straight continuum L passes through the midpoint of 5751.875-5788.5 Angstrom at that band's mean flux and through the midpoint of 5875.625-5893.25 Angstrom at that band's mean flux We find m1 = -1.6 Angstrom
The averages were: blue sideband 26.2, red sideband 24.6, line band 27.8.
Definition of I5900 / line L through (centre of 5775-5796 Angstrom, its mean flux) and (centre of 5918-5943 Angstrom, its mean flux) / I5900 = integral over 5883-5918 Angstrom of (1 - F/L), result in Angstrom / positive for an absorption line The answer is 1.68 Angstrom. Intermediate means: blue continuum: 25.8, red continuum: 25.7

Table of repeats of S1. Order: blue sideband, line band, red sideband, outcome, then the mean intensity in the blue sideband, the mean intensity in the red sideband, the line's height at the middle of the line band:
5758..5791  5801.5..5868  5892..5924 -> -2.71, 26.1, 25.1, 25.6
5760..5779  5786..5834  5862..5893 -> -1.72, 26.3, 25.2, 25.9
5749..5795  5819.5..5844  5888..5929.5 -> -0.84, 26.2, 24.7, 25.5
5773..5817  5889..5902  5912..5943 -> 1.55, 26.7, 25.6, 25.9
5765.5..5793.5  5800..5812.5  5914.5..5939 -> -1.15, 26.1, 25.6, 26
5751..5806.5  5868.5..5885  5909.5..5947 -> -0.32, 26.2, 25.6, 25.8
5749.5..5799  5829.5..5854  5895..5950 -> -0.51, 26.1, 25.4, 25.8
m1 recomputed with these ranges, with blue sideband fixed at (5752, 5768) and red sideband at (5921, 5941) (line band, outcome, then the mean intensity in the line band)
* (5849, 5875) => 0.1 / 25.8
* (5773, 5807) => 0.0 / 26.1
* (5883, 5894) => 1.1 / 23.2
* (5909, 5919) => 0.1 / 25.4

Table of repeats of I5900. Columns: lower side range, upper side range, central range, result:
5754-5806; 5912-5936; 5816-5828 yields -0.27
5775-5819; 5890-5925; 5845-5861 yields -0.16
